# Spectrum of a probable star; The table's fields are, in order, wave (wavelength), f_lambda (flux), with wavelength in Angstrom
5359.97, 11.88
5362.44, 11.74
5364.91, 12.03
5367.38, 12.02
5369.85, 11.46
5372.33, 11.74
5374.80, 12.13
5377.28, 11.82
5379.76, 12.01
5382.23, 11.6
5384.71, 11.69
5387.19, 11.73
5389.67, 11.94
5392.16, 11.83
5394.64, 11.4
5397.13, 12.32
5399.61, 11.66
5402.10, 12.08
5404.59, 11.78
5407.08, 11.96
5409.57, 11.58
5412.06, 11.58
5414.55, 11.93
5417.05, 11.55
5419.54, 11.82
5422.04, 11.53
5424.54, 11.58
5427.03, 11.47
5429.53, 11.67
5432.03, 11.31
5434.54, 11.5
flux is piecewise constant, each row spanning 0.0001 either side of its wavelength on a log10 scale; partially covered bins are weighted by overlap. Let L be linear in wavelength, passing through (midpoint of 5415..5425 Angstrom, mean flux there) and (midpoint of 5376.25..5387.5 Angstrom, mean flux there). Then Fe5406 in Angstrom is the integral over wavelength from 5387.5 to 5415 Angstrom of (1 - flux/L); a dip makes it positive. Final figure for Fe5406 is -0.3 Angstrom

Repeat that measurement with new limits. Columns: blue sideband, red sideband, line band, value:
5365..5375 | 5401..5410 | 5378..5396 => 0.15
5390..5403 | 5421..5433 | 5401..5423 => -0.14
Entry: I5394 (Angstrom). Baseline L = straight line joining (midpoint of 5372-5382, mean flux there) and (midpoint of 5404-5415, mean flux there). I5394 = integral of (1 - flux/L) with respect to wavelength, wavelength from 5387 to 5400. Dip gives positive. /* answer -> 0.01 Angstrom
